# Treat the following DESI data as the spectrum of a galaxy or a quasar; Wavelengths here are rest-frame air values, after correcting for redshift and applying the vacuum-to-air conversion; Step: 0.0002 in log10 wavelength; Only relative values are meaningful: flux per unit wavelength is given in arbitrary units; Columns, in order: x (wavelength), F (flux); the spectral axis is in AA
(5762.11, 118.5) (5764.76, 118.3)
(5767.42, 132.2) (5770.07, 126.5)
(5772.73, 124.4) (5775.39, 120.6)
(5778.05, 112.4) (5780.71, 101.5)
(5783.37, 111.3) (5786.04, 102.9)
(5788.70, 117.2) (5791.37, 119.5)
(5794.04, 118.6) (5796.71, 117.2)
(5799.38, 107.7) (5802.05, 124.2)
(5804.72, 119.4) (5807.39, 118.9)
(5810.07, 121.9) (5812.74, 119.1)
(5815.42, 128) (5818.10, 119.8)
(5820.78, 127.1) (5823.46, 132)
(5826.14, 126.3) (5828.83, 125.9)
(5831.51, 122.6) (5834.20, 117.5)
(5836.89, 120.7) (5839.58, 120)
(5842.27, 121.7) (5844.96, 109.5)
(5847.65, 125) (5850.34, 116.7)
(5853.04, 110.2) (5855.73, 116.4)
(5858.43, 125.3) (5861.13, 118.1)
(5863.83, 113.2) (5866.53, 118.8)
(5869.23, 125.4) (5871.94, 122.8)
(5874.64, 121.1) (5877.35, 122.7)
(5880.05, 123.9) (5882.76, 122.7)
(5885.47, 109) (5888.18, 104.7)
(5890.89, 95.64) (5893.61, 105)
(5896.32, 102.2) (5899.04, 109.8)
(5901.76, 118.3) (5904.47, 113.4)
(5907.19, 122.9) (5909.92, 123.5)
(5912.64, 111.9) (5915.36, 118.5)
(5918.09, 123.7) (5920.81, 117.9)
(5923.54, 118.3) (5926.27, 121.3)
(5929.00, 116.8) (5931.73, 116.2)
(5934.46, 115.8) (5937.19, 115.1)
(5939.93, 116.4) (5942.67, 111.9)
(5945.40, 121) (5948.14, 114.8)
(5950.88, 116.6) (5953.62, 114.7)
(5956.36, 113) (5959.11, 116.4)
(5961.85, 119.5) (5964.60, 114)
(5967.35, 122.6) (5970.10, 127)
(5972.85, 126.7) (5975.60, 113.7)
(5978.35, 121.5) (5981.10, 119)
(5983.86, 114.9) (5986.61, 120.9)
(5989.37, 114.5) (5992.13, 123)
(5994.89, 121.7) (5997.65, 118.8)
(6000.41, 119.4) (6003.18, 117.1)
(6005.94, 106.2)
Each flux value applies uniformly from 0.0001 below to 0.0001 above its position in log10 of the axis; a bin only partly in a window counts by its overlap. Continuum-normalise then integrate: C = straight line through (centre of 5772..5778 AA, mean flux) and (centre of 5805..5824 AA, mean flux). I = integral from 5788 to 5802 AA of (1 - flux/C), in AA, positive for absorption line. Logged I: 0.6 AA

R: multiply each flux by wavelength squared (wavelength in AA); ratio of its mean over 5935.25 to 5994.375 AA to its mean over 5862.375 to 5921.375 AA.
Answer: 1.0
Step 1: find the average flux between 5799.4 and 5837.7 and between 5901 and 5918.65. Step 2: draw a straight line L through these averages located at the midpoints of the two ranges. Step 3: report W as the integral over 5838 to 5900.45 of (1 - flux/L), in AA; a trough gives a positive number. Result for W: 2.5 AA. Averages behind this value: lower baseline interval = 123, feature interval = 116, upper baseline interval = 119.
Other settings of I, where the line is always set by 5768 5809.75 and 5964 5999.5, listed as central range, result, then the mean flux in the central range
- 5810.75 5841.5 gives -1.6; 123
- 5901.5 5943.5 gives 0.5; 118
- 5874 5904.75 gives 1.6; 112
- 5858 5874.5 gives -0.3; 120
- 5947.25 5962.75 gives 0.5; 116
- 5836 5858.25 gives 0.0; 118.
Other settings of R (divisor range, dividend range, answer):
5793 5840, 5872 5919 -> 0.97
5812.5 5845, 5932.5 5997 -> 1.01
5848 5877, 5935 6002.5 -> 1.03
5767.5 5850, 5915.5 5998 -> 1.04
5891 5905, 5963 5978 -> 1.14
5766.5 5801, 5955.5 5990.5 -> 1.09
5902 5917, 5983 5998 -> 1.04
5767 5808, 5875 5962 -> 1.03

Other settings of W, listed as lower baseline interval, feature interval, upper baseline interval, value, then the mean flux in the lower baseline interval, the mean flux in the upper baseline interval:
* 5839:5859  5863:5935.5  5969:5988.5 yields 1.6 AA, 118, 120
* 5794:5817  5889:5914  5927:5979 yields 1.5 AA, 120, 118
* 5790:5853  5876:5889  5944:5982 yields 0.3 AA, 121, 119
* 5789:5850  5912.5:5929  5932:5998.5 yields 0.0 AA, 121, 118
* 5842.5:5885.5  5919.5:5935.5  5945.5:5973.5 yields 0.1 AA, 119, 118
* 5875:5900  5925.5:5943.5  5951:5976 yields -0.1 AA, 111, 119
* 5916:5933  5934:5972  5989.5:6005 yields 0.6 AA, 119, 119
